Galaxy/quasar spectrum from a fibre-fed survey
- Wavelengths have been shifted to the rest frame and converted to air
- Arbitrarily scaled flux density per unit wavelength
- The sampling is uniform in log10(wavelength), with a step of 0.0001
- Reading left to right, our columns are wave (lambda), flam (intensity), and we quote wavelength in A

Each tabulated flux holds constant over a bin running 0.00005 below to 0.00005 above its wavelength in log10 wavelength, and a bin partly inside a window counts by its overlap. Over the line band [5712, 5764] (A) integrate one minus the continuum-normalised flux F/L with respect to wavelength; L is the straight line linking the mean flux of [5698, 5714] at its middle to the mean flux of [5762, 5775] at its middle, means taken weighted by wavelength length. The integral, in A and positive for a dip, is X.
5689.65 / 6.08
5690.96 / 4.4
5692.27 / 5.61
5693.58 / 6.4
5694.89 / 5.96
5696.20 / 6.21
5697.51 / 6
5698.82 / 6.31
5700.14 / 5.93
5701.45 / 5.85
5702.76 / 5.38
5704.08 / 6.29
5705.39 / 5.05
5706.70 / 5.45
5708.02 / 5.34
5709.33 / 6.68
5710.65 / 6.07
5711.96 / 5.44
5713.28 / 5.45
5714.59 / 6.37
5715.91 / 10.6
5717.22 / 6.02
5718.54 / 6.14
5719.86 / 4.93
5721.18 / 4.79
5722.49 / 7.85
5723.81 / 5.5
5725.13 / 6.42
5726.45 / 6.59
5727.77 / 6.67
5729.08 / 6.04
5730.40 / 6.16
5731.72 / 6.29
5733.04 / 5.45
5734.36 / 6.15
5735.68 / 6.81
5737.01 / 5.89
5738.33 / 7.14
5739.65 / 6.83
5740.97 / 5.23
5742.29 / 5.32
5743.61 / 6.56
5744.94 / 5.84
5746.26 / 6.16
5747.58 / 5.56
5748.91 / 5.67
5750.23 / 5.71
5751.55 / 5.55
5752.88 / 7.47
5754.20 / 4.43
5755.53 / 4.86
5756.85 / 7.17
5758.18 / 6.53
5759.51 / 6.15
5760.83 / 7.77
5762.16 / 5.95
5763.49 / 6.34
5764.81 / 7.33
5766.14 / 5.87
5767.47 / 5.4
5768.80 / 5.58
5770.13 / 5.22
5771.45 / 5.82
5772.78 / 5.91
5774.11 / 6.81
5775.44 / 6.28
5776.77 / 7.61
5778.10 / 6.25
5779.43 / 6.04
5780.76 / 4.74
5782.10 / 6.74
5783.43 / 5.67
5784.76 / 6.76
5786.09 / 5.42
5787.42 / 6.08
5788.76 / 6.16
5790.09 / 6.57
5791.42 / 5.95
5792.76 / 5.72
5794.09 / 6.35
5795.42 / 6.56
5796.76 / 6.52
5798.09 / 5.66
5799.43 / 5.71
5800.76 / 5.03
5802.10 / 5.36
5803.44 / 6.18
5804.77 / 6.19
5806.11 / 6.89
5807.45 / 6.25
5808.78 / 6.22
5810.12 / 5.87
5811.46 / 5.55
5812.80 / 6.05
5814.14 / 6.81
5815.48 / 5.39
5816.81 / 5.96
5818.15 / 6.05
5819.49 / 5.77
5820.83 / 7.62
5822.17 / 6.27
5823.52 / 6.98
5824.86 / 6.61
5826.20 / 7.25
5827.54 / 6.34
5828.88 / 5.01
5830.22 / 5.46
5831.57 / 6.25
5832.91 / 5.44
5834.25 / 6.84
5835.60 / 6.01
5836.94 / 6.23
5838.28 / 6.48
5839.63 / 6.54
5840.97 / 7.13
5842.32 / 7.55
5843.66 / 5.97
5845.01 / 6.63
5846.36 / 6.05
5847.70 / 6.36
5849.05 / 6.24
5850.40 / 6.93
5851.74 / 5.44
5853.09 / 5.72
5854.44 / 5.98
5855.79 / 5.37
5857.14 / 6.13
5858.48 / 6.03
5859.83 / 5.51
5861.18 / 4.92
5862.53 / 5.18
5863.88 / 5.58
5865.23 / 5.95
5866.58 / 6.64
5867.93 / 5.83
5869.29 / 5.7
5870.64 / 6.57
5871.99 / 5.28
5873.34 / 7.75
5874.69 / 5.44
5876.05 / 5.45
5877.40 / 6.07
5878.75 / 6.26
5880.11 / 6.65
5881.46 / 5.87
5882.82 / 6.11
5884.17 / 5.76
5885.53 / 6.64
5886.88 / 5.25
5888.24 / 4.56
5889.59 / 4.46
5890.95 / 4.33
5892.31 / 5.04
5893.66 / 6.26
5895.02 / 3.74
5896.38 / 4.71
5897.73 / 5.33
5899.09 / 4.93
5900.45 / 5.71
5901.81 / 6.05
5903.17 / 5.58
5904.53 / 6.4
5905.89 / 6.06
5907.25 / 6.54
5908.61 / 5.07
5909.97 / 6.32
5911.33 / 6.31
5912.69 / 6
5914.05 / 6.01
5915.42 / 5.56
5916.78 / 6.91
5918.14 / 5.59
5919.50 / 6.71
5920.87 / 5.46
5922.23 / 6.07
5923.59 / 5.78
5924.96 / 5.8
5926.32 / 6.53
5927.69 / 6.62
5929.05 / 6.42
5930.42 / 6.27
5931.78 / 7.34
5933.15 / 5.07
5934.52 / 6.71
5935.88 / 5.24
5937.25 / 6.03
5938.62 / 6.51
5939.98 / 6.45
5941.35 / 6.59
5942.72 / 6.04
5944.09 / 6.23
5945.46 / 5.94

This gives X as -2.6 A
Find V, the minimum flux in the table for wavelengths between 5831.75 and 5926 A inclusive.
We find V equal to 3.74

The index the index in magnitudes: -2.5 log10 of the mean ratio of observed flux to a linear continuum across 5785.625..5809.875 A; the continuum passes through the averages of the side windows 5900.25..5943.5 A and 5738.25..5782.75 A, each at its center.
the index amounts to 0.01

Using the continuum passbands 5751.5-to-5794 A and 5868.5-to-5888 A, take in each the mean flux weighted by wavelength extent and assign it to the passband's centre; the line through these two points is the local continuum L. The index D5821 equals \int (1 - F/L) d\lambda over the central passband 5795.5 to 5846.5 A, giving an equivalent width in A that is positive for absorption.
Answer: -1.1 A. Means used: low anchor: 6.14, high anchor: 6.02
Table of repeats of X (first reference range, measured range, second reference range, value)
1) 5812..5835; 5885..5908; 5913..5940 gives 2.95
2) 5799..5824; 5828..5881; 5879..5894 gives -2.59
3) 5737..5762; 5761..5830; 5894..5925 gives -1.53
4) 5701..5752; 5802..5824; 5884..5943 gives -0.90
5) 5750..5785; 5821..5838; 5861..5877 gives -0.80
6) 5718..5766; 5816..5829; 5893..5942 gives -0.80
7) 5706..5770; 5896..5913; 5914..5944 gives 1.06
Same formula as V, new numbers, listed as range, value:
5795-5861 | 5.01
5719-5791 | 4.43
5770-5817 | 4.74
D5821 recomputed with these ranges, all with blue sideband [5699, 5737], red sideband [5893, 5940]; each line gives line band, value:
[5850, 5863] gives 0.6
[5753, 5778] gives -0.5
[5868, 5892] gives 0.8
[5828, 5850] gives -0.9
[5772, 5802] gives -0.2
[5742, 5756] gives 0.8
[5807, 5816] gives 0.0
